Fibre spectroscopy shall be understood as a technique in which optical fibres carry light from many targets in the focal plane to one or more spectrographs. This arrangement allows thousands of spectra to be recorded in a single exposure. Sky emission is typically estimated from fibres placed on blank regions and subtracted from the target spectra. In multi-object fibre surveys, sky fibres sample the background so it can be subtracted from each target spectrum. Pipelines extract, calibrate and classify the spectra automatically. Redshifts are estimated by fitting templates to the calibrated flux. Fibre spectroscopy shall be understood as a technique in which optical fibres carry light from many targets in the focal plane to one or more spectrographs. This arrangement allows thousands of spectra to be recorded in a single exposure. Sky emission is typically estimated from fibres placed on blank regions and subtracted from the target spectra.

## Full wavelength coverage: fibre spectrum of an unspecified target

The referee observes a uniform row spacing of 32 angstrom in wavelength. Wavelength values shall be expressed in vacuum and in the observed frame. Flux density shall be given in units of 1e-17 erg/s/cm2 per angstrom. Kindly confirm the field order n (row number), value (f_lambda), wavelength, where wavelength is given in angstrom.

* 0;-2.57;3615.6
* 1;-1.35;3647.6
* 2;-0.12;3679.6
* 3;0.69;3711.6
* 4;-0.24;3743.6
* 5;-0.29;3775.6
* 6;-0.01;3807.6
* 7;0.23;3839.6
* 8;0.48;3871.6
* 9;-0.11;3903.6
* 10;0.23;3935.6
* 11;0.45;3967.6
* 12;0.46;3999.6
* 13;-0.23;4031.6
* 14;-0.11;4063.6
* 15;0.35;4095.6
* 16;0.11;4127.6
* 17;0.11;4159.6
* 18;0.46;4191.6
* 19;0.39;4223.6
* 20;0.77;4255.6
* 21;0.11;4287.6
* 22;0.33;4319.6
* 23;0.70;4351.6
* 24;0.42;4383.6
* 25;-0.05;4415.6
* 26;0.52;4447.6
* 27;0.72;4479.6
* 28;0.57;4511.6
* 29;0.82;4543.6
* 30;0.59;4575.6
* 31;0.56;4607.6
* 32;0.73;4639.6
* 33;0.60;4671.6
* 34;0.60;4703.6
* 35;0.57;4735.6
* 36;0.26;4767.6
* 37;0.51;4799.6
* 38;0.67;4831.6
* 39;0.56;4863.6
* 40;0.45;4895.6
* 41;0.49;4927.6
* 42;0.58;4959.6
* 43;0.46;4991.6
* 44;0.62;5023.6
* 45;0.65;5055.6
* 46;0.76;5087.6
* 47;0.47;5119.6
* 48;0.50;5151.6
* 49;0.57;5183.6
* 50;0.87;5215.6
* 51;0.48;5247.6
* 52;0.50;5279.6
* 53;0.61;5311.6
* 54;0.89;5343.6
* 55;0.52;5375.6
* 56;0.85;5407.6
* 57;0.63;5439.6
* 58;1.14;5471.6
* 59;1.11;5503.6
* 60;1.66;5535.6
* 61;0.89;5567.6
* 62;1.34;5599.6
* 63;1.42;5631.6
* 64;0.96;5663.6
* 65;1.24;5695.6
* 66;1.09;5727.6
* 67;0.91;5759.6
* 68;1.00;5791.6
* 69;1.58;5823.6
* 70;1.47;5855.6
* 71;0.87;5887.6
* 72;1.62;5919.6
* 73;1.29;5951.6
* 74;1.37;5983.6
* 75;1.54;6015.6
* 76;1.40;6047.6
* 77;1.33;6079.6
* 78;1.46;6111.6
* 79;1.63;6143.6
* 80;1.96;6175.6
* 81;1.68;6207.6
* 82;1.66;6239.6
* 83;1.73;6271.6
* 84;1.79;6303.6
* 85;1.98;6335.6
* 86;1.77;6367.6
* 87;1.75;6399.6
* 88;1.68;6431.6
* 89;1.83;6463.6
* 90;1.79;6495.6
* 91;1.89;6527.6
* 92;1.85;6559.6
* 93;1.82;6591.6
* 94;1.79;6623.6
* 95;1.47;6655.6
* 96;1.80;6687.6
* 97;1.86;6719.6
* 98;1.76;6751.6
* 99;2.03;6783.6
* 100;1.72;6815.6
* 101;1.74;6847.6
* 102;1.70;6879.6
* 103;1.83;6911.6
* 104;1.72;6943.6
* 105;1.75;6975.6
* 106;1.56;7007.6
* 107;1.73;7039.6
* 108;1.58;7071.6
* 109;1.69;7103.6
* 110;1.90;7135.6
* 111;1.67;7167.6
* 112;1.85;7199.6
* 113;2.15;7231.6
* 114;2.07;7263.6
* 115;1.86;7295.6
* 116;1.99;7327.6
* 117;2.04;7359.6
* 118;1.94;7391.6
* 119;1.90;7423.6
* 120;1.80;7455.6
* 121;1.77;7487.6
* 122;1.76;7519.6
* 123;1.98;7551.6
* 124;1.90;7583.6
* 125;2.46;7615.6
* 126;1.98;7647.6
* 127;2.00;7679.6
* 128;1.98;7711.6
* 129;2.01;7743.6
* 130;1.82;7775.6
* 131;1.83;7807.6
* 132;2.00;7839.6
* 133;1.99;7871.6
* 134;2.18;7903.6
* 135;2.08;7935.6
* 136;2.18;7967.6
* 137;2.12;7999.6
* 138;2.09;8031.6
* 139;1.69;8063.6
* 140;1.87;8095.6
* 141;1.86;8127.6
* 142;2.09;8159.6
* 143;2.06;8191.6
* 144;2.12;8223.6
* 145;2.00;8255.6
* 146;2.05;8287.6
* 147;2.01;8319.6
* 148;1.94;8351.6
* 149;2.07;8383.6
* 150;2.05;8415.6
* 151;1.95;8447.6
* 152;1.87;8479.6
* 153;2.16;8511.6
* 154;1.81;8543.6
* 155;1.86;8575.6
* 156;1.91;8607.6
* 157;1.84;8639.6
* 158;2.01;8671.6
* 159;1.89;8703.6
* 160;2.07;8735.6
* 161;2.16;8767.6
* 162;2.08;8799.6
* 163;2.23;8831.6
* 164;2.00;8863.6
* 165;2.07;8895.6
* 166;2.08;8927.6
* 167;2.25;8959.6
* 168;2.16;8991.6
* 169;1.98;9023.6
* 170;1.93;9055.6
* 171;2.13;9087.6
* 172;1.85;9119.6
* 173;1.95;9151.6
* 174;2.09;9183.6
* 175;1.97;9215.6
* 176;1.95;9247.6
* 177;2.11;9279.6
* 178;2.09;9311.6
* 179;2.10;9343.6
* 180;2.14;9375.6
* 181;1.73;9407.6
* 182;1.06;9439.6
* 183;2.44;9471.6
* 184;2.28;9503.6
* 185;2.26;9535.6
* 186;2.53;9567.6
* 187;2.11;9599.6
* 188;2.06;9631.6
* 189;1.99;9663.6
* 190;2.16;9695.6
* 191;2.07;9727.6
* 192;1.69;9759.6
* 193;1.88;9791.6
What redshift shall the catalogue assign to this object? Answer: 0.368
